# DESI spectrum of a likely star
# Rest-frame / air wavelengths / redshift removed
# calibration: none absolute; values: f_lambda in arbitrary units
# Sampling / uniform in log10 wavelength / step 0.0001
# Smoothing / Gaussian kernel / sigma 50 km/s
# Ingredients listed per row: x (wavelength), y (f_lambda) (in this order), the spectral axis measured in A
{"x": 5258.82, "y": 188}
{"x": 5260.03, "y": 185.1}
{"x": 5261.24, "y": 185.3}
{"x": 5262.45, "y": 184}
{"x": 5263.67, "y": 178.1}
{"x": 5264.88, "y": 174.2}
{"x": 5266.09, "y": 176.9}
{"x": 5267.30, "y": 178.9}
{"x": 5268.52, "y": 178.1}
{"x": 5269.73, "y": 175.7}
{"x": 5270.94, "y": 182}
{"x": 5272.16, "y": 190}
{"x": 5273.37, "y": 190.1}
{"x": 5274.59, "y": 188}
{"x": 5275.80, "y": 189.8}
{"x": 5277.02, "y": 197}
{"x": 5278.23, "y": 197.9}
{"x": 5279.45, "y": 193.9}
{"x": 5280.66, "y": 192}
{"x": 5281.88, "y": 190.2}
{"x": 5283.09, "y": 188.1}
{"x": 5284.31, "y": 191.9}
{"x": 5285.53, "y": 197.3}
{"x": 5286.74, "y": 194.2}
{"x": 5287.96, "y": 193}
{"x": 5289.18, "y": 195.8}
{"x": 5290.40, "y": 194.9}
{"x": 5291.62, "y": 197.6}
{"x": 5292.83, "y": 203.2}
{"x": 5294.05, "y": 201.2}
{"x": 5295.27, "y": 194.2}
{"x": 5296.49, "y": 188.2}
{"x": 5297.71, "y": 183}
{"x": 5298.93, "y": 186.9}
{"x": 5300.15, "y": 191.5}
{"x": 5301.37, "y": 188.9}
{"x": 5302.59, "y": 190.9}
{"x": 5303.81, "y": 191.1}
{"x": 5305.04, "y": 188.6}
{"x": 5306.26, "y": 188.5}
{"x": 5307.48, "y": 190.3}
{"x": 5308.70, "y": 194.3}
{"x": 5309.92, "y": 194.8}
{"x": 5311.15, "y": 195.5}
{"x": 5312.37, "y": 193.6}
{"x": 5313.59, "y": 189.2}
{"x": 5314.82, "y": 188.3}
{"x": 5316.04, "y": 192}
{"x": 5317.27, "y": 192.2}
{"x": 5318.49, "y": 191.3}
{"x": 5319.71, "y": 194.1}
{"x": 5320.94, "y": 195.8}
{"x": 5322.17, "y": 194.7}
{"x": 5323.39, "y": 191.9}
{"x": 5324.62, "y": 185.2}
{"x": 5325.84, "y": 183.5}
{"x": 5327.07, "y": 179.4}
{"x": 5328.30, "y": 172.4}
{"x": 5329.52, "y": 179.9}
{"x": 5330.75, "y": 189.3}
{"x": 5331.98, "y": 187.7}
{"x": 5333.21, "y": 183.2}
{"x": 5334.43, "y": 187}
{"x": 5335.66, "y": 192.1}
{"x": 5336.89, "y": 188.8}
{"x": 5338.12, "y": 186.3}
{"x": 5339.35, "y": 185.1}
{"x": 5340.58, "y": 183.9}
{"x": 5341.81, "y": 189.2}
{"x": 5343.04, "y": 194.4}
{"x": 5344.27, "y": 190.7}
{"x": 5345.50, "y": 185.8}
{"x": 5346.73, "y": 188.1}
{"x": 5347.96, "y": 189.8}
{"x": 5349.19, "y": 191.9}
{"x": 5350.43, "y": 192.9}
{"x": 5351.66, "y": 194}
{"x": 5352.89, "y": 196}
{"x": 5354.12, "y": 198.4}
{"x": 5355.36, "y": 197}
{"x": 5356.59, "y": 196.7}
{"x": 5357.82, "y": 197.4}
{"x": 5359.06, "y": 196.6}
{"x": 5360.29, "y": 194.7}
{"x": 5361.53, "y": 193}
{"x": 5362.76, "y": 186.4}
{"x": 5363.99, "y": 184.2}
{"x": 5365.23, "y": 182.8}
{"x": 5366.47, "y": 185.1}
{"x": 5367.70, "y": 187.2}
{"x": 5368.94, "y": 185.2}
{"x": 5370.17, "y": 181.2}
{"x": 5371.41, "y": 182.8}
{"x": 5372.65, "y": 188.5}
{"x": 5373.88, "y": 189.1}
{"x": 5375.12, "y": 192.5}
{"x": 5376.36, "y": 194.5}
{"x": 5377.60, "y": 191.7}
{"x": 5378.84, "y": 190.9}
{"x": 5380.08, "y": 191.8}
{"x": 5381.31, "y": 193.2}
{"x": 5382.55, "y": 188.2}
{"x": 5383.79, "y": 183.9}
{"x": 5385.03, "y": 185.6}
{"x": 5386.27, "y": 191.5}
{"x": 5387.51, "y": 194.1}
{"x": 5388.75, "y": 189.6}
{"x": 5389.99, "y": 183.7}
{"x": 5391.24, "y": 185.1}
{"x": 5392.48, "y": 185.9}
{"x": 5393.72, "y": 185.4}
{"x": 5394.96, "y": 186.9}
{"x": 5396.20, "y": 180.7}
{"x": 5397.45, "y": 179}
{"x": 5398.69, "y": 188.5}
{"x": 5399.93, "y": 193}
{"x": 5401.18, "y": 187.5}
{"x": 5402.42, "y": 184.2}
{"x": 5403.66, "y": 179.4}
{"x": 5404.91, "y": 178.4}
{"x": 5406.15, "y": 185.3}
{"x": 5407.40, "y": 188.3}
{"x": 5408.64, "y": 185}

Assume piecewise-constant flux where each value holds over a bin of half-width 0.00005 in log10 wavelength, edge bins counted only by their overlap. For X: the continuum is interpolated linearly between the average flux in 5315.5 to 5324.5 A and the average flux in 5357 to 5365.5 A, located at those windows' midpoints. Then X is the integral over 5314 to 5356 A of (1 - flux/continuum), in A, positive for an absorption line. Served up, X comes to 0.6 A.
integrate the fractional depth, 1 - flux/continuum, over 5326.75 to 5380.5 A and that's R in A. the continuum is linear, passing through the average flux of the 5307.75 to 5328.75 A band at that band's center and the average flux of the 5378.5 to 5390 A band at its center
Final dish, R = 0.22 A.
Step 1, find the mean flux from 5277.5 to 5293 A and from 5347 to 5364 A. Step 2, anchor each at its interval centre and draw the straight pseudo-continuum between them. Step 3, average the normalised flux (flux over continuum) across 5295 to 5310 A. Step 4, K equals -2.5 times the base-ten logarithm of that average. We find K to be 0.03 mag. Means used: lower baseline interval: 195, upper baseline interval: 194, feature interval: 190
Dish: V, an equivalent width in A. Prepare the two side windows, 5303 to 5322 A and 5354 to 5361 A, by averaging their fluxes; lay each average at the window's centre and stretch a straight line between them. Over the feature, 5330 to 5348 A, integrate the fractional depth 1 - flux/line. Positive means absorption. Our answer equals 0.6 A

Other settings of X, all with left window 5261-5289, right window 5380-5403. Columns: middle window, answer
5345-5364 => -0.6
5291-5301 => -0.3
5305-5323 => -0.5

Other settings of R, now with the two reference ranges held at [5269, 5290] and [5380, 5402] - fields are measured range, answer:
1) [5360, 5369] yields 0.05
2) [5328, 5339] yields 0.21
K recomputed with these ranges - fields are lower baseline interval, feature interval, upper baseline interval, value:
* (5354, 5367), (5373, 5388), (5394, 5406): -0.02 mag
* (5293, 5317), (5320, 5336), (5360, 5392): 0.02 mag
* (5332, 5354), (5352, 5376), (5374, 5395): -0.01 mag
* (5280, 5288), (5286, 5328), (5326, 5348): -0.01 mag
